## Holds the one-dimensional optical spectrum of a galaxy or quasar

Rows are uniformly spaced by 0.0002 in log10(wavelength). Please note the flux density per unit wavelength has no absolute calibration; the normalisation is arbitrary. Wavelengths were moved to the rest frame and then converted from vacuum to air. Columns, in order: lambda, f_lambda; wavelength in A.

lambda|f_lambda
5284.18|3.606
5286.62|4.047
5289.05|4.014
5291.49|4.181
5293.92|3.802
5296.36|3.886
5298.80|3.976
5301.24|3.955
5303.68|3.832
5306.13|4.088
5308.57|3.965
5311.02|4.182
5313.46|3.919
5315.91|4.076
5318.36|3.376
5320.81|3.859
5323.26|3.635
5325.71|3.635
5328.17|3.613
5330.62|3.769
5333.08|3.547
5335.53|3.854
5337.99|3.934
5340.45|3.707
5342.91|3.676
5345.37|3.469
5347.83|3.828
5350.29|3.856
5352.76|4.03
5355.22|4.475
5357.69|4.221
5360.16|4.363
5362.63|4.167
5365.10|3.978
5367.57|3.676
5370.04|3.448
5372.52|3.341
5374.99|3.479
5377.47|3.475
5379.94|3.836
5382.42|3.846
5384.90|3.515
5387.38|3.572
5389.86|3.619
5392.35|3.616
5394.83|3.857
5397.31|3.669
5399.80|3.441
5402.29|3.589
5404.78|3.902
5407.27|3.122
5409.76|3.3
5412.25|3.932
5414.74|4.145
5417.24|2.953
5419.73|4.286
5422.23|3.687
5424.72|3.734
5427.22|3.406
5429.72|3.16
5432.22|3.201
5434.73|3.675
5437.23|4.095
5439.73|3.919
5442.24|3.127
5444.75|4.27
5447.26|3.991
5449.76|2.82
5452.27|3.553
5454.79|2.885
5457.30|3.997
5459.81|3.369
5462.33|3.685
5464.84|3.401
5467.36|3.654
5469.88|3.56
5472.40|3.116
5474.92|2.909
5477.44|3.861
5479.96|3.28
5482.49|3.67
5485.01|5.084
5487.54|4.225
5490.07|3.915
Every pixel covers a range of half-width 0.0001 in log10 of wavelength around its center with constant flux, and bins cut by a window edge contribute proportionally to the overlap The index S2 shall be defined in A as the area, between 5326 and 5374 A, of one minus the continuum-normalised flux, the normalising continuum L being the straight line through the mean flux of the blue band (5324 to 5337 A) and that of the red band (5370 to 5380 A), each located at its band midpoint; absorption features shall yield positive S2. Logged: -3.2 A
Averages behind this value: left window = 3.69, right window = 3.49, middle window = 3.83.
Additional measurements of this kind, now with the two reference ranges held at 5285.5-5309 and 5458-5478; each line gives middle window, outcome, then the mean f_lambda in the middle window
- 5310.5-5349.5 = 1.27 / 3.75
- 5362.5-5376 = 0.39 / 3.65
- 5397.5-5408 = 0.29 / 3.55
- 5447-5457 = 0.53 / 3.31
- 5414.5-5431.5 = 0.03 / 3.58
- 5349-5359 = -0.91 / 4.14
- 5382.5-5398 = 0.13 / 3.66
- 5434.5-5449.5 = -1.12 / 3.79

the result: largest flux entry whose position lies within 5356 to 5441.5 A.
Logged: 4.363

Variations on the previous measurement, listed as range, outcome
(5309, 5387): 4.475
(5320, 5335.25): 3.859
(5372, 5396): 3.857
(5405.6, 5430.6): 4.286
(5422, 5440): 4.095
